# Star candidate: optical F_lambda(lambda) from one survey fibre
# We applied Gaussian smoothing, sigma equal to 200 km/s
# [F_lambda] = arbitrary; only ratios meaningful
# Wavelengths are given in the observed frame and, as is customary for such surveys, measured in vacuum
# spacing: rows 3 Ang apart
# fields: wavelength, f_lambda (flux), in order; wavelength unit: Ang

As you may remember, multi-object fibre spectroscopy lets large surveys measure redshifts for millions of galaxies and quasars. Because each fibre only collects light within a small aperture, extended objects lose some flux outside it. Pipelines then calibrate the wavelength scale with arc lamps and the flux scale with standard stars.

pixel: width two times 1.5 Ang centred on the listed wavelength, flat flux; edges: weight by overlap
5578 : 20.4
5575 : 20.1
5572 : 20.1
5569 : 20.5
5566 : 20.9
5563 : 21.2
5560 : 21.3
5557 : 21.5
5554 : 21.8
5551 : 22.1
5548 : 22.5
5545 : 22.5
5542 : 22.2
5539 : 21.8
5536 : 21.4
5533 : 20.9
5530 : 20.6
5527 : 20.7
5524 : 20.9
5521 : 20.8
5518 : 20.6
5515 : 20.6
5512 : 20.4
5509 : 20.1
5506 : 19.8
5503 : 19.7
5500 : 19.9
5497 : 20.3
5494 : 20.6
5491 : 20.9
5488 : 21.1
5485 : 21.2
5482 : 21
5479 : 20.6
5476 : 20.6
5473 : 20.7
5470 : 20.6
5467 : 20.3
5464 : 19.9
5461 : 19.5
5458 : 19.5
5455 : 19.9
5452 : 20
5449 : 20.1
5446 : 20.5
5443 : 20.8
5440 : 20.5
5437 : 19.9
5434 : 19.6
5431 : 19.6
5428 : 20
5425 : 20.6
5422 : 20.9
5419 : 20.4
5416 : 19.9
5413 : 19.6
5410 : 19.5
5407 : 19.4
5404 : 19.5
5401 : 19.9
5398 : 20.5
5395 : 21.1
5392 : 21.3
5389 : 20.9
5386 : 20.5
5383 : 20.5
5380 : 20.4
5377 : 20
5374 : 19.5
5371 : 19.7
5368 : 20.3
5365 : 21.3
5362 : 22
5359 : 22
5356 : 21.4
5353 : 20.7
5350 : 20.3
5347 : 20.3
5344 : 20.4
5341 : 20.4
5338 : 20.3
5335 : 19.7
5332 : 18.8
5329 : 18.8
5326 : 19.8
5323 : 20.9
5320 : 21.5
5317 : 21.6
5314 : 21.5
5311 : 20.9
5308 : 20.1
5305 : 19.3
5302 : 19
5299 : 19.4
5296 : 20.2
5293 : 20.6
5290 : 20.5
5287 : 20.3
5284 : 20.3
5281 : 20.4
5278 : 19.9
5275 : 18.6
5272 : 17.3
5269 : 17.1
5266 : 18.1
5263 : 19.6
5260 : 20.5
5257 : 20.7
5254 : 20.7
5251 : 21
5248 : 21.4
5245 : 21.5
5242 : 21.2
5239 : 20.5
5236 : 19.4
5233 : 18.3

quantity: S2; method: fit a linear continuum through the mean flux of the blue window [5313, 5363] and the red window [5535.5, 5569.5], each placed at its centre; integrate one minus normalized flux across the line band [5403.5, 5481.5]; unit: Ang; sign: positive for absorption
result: 3.7 Ang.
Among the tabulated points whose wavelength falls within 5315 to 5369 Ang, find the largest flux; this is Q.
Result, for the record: 22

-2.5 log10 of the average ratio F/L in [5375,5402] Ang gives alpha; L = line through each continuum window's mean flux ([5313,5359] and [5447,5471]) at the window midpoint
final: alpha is -0.02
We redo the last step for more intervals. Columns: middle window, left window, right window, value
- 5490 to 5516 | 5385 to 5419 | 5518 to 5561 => 0.047 mag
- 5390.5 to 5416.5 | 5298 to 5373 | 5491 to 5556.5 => 0.028 mag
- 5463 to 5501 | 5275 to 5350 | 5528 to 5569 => 0.028 mag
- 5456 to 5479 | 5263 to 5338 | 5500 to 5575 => 0.024 mag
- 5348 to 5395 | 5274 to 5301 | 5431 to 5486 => -0.031 mag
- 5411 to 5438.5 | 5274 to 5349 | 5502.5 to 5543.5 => 0.024 mag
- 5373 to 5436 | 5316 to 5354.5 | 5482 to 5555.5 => 0.019 mag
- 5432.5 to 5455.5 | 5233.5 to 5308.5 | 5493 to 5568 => 0.024 mag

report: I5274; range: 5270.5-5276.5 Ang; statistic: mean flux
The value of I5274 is 18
